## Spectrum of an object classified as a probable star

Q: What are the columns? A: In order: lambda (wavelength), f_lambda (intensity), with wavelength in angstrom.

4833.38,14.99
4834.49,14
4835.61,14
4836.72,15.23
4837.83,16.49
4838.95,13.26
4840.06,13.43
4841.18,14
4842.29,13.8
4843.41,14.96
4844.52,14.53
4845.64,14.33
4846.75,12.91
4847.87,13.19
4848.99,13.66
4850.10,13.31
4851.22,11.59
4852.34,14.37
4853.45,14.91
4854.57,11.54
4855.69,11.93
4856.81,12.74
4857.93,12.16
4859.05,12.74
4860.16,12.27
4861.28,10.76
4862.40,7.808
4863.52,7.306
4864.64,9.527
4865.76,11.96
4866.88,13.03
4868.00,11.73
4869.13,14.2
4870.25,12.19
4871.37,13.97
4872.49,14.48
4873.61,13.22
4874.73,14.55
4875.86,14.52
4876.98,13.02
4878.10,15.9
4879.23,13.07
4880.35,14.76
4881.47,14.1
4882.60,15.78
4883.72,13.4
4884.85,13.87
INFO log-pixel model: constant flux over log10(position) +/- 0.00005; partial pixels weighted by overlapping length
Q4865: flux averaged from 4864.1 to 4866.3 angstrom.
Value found 10.7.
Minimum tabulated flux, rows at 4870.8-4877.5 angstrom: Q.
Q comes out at 13.02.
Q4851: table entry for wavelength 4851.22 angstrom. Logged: 11.59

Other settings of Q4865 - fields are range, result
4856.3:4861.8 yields 12.2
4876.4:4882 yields 14.2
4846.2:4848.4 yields 13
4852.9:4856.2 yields 12.8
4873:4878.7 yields 14.2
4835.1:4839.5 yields 14.8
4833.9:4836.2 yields 14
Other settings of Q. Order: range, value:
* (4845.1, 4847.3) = 12.91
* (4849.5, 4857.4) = 11.54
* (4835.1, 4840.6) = 13.26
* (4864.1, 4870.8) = 9.527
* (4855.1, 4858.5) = 11.93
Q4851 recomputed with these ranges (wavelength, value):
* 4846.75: 12.91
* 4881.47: 14.1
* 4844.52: 14.53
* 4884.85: 13.87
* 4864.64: 9.527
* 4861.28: 10.76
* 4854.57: 11.54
